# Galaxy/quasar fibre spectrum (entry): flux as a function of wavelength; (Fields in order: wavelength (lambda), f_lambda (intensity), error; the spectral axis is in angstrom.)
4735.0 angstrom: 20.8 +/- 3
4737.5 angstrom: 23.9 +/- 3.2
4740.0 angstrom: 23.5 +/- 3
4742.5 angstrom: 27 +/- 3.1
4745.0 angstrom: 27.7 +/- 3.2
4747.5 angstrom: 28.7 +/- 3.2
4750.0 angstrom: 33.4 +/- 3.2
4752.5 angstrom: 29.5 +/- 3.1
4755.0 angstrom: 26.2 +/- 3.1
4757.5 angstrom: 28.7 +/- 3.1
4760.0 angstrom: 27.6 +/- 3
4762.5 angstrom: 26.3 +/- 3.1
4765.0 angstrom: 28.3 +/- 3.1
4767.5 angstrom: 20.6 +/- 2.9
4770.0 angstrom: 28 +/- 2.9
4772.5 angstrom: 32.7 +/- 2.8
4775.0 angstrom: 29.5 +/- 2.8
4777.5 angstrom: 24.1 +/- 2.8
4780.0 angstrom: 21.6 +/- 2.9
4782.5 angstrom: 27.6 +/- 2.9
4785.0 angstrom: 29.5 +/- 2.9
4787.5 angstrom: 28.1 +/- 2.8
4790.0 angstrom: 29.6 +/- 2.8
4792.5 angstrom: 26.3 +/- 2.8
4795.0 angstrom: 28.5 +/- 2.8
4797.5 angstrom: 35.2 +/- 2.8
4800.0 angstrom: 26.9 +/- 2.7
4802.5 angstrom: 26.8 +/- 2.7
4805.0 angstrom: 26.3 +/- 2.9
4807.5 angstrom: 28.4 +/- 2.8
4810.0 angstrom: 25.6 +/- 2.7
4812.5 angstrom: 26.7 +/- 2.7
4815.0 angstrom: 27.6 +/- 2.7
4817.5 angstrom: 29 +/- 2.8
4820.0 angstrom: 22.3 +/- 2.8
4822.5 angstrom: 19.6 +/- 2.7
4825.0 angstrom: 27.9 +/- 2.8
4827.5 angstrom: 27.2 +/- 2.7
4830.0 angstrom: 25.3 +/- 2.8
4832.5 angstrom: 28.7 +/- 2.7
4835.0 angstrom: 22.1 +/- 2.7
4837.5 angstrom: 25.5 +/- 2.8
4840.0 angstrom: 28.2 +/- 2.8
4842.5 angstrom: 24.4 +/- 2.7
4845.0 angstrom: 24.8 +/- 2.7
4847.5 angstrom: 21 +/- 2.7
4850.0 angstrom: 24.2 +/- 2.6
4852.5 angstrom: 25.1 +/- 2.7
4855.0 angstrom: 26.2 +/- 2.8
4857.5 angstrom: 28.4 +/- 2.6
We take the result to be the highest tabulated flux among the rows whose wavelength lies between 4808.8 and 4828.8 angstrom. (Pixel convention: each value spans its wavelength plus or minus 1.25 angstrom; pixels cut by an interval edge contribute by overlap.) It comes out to 29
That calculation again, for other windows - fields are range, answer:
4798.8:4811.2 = 28.4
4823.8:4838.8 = 28.7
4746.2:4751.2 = 33.4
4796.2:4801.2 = 35.2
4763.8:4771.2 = 28.3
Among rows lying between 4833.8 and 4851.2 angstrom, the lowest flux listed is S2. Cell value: 21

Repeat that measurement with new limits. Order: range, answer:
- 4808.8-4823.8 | 19.6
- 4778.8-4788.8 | 21.6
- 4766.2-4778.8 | 20.6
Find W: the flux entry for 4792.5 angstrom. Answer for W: 26.3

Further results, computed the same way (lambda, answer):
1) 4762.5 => 26.3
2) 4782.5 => 27.6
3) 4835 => 22.1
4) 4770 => 28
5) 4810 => 25.6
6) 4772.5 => 32.7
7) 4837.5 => 25.5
